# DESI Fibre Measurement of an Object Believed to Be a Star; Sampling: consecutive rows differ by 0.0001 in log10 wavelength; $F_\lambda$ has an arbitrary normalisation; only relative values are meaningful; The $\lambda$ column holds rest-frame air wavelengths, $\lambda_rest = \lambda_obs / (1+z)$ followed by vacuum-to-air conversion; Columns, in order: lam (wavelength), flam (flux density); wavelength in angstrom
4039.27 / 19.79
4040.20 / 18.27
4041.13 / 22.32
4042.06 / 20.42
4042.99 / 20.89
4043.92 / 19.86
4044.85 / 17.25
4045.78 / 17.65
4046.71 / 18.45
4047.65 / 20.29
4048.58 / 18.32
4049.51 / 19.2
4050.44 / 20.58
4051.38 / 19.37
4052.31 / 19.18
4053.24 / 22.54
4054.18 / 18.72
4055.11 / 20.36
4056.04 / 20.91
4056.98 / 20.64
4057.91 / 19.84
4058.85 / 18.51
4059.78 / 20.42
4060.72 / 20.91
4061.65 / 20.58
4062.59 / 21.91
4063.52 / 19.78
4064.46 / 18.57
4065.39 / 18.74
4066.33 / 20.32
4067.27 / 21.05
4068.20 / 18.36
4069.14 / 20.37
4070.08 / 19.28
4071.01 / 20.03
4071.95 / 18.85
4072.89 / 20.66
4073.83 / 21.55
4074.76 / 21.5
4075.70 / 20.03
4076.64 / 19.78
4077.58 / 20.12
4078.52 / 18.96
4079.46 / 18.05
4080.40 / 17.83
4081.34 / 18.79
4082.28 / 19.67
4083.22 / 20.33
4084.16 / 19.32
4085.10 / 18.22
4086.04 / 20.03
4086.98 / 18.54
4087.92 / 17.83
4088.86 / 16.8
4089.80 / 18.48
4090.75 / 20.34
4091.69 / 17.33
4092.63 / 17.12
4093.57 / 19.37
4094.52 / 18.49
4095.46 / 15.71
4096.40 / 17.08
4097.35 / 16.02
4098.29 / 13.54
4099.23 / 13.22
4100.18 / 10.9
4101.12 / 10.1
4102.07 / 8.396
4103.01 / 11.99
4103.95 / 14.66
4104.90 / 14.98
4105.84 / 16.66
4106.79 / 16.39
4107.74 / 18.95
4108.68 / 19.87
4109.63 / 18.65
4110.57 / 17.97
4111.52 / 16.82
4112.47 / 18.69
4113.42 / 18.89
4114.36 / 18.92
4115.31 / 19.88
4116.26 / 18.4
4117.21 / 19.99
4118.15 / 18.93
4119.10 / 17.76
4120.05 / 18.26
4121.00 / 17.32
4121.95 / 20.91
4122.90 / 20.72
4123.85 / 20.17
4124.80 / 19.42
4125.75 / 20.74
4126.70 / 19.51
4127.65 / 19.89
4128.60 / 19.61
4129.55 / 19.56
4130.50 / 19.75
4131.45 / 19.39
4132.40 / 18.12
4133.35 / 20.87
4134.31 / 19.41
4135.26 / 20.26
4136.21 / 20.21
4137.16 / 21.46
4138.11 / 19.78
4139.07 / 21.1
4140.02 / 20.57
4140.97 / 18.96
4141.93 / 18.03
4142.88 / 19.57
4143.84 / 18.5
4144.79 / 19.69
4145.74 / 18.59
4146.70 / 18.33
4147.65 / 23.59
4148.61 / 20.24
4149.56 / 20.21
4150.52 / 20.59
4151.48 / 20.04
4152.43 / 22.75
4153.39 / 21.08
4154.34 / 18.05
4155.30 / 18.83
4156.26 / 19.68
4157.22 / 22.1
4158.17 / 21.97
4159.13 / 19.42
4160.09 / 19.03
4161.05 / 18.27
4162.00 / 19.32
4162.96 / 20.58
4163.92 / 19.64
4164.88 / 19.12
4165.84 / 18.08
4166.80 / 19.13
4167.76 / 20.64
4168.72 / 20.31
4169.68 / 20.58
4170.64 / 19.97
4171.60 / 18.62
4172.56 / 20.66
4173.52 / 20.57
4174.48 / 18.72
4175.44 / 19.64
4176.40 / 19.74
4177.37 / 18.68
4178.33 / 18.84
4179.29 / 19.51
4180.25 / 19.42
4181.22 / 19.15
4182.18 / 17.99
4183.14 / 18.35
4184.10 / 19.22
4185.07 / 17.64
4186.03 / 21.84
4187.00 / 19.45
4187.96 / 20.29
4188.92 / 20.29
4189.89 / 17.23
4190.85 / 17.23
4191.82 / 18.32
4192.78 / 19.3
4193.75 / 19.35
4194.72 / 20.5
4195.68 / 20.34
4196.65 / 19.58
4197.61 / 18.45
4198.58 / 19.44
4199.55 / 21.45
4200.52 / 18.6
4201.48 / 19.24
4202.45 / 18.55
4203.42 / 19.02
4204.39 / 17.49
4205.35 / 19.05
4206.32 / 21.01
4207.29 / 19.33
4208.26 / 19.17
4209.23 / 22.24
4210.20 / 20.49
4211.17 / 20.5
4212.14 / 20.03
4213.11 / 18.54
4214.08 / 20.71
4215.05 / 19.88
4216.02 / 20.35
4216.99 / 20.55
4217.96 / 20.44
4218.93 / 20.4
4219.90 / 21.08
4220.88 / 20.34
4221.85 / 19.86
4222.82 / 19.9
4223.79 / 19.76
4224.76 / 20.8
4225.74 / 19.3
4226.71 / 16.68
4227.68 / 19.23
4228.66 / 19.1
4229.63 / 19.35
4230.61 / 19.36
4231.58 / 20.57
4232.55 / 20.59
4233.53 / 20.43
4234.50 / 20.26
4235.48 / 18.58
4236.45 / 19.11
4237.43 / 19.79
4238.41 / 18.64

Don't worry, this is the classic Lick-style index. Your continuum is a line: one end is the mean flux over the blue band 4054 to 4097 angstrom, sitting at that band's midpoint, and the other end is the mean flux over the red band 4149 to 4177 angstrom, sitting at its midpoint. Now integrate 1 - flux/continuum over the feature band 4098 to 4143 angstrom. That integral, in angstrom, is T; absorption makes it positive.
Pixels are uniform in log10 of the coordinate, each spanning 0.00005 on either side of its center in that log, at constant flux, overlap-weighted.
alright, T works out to 3.53 angstrom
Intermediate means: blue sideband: 19.3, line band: 18.1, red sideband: 19.9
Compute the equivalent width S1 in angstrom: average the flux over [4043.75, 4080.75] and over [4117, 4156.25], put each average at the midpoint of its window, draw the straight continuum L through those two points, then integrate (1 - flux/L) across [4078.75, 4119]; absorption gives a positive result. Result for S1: 5.2 angstrom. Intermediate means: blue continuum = 19.7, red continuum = 19.8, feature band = 17.2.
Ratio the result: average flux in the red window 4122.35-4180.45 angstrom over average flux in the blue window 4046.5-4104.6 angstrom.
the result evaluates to 1.1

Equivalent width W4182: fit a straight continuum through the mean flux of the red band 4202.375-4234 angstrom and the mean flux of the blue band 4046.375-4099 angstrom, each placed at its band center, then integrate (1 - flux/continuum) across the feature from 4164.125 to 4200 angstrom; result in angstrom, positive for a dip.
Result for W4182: 0.5 angstrom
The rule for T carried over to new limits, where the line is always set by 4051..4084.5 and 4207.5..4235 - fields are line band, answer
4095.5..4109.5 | 3.7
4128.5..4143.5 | 0.1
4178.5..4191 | 0.5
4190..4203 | 0.5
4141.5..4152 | 0.1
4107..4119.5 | 0.8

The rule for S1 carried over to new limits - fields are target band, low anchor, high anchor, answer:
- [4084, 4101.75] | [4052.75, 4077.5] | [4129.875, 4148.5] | 3.0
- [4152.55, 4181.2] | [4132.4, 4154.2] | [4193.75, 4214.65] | 0.4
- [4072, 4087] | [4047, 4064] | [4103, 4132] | -0.1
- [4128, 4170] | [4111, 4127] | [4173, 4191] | -1.6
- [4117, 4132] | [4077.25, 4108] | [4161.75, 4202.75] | -1.5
